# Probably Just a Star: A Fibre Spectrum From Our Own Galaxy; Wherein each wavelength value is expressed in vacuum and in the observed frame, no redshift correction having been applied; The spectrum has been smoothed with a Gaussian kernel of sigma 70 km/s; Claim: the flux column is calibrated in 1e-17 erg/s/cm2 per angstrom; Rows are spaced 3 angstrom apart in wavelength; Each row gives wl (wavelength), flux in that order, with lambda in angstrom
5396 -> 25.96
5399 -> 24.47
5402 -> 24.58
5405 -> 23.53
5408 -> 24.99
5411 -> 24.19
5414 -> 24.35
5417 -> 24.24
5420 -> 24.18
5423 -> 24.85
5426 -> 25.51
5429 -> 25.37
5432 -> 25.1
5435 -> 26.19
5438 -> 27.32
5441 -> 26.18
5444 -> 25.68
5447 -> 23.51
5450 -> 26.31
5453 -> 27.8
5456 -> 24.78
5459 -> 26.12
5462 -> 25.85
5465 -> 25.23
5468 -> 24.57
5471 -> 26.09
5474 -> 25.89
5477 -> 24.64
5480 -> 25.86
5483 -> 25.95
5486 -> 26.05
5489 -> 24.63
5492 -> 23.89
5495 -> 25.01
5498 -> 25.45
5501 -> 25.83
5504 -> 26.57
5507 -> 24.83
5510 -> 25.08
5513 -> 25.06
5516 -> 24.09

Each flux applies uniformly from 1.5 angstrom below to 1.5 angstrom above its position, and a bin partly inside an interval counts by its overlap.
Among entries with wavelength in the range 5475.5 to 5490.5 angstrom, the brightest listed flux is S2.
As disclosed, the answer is 26.05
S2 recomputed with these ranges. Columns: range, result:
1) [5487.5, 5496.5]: 25.01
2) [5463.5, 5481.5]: 26.09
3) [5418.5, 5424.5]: 24.85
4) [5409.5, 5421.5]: 24.35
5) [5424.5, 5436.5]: 26.19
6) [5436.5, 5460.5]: 27.8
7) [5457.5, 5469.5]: 26.12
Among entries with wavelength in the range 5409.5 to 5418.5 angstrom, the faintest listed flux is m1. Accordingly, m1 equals 24.19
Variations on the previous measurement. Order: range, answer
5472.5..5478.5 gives 24.64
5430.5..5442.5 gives 25.1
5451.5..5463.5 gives 24.78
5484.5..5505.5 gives 23.89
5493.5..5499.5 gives 25.01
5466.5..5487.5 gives 24.57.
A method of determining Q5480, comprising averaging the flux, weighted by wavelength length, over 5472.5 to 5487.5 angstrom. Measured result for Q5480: 25.7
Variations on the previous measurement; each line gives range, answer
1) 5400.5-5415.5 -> 24.3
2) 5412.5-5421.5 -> 24.3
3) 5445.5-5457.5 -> 25.6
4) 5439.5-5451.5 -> 25.4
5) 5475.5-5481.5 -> 25.2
